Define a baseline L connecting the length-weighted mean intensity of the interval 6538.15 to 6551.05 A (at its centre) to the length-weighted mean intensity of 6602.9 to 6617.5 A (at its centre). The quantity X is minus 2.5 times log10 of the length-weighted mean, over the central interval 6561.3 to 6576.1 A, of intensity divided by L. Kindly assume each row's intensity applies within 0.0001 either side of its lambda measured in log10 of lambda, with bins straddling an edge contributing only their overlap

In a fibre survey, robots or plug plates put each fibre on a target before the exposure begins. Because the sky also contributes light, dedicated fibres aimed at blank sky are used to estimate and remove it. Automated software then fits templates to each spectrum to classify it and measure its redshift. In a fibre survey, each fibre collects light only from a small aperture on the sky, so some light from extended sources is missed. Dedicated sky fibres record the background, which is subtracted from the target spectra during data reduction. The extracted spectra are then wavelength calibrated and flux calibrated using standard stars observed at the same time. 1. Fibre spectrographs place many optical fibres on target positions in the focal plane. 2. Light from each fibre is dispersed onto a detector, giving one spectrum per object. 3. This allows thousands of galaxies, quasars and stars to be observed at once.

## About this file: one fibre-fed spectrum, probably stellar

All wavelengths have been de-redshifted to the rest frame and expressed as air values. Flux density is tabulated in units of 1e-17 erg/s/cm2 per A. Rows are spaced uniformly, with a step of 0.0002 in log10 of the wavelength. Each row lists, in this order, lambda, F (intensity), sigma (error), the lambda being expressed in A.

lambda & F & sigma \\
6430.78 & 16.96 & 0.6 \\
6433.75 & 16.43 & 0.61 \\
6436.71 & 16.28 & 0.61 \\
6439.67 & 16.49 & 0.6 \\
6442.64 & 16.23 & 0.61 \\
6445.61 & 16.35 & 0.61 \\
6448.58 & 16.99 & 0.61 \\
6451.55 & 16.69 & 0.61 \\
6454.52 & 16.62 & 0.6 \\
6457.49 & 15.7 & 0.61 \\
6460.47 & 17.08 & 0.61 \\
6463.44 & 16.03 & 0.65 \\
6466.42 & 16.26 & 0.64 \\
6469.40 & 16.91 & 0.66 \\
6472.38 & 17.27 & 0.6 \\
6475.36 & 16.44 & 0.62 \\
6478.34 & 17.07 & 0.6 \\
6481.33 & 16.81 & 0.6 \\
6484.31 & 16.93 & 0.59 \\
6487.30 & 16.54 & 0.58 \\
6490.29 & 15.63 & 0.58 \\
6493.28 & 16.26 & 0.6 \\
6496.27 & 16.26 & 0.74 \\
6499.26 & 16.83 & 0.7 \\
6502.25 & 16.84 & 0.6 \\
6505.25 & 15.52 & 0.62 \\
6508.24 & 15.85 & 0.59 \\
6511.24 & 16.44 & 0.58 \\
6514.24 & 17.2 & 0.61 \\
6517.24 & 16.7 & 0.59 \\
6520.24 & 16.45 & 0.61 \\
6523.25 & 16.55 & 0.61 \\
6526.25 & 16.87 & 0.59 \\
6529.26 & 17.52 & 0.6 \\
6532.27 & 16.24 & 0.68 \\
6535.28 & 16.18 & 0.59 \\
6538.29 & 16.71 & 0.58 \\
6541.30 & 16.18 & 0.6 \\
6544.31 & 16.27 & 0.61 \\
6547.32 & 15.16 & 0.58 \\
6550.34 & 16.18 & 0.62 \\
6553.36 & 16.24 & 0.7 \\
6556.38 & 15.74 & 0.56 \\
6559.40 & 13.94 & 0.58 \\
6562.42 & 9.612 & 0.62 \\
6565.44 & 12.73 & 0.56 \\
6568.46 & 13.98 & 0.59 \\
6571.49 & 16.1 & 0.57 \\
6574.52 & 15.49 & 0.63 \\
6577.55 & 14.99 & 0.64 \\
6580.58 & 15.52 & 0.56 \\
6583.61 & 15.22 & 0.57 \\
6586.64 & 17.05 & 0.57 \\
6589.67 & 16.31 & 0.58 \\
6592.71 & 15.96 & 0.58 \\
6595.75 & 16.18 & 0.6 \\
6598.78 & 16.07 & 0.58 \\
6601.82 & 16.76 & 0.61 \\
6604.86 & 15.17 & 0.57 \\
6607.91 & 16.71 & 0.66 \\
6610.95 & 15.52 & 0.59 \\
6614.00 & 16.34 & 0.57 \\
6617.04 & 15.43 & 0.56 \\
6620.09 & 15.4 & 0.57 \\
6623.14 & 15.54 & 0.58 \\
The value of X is 0.17 mag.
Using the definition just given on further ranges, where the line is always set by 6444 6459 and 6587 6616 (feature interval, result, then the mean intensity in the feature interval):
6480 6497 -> 0.00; 16.4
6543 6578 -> 0.11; 14.7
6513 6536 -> -0.03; 16.7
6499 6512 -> 0.01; 16.2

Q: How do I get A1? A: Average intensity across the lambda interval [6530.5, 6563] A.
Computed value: 15.5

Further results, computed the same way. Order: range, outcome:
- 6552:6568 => 13.7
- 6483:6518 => 16.4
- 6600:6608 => 16.1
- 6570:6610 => 16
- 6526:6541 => 16.6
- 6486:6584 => 15.8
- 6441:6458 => 16.5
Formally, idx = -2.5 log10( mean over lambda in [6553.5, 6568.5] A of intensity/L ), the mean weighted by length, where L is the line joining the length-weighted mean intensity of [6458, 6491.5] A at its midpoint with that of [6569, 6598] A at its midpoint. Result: 0.19 mag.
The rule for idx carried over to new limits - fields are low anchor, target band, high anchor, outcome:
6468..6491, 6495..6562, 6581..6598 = 0.020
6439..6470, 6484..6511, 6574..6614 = 0.002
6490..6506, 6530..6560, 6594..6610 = 0.017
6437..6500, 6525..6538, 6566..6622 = -0.037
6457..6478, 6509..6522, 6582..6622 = -0.017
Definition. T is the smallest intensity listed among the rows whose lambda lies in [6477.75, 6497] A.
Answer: 15.63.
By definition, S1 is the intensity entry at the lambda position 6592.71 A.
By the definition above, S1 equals 15.96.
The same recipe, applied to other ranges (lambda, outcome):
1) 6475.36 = 16.44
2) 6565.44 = 12.73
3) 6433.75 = 16.43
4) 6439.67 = 16.49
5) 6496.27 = 16.26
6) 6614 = 16.34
